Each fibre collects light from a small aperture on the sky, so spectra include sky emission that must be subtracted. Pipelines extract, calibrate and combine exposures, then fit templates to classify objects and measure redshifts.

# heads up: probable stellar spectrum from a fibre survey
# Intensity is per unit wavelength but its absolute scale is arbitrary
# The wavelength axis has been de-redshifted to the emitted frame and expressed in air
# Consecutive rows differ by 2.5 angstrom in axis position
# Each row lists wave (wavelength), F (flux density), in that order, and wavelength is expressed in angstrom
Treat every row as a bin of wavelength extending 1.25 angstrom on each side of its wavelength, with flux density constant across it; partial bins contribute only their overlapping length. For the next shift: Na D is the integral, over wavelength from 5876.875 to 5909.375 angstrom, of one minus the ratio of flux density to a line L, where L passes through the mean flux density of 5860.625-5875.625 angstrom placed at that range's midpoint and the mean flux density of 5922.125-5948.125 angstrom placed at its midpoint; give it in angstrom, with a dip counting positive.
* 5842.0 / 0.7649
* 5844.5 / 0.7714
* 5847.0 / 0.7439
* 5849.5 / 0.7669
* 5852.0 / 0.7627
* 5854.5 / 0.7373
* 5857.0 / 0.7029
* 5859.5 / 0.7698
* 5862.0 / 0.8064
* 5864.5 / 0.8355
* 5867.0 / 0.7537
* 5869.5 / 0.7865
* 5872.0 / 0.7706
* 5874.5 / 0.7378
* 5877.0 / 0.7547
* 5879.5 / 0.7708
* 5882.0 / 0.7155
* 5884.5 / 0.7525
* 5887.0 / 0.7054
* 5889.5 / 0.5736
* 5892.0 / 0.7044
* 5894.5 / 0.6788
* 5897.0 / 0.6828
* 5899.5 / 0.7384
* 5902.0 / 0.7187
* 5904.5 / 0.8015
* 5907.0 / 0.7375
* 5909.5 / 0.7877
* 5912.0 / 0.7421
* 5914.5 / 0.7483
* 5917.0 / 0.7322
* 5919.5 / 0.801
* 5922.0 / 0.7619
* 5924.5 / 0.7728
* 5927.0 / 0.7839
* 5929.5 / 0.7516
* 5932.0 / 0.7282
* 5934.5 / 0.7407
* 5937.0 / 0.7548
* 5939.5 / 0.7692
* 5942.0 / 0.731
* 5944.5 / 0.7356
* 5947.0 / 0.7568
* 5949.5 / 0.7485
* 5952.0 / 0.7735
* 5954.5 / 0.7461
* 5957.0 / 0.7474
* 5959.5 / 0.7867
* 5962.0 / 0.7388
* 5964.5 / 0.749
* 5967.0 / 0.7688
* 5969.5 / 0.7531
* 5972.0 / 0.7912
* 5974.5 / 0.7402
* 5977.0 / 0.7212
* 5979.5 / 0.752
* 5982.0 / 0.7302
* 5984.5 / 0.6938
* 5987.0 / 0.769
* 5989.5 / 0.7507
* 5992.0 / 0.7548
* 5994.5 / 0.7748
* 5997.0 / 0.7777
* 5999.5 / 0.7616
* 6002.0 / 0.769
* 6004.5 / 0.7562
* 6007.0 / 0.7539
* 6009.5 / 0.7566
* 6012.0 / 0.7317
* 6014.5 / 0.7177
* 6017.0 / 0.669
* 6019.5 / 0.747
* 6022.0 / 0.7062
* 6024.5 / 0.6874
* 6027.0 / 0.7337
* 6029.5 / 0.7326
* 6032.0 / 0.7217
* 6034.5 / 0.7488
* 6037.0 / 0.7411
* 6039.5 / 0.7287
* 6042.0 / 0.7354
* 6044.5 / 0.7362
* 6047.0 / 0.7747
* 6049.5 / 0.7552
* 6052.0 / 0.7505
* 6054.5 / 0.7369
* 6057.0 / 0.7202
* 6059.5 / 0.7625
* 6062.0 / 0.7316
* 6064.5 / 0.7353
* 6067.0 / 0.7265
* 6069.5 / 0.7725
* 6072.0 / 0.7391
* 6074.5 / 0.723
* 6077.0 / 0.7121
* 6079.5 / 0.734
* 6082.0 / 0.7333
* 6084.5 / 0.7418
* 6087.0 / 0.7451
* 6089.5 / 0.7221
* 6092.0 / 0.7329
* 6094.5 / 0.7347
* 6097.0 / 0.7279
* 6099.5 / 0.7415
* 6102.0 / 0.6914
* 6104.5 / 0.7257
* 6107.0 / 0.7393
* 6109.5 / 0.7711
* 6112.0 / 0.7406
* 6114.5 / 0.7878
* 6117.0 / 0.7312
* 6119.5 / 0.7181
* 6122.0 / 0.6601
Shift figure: 2.2 angstrom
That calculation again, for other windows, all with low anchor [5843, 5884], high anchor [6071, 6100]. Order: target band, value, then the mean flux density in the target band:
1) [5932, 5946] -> 0.12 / 0.745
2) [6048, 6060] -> -0.14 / 0.745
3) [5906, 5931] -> -0.25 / 0.762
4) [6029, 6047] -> 0.01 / 0.738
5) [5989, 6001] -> -0.34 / 0.765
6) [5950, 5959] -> -0.10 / 0.758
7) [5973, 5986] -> 0.29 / 0.73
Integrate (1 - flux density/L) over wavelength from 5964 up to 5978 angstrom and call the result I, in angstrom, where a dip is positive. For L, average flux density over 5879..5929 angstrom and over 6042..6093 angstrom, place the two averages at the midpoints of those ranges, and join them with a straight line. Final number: -0.34 angstrom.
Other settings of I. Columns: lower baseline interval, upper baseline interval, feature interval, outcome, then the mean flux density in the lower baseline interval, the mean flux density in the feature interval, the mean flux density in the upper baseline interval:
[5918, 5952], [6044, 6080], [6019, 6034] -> 0.48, 0.757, 0.722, 0.741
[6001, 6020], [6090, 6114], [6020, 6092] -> 0.07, 0.737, 0.735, 0.735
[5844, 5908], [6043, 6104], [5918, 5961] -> -1.06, 0.741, 0.758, 0.737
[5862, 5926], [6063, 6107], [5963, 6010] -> -0.99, 0.744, 0.754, 0.732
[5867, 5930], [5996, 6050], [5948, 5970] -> -0.53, 0.741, 0.757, 0.738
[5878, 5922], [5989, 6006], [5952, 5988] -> 0.21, 0.73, 0.75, 0.764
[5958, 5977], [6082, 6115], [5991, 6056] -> 0.76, 0.758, 0.741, 0.737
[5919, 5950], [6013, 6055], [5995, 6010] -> -0.50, 0.756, 0.763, 0.731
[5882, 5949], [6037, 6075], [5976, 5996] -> -0.11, 0.738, 0.744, 0.742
